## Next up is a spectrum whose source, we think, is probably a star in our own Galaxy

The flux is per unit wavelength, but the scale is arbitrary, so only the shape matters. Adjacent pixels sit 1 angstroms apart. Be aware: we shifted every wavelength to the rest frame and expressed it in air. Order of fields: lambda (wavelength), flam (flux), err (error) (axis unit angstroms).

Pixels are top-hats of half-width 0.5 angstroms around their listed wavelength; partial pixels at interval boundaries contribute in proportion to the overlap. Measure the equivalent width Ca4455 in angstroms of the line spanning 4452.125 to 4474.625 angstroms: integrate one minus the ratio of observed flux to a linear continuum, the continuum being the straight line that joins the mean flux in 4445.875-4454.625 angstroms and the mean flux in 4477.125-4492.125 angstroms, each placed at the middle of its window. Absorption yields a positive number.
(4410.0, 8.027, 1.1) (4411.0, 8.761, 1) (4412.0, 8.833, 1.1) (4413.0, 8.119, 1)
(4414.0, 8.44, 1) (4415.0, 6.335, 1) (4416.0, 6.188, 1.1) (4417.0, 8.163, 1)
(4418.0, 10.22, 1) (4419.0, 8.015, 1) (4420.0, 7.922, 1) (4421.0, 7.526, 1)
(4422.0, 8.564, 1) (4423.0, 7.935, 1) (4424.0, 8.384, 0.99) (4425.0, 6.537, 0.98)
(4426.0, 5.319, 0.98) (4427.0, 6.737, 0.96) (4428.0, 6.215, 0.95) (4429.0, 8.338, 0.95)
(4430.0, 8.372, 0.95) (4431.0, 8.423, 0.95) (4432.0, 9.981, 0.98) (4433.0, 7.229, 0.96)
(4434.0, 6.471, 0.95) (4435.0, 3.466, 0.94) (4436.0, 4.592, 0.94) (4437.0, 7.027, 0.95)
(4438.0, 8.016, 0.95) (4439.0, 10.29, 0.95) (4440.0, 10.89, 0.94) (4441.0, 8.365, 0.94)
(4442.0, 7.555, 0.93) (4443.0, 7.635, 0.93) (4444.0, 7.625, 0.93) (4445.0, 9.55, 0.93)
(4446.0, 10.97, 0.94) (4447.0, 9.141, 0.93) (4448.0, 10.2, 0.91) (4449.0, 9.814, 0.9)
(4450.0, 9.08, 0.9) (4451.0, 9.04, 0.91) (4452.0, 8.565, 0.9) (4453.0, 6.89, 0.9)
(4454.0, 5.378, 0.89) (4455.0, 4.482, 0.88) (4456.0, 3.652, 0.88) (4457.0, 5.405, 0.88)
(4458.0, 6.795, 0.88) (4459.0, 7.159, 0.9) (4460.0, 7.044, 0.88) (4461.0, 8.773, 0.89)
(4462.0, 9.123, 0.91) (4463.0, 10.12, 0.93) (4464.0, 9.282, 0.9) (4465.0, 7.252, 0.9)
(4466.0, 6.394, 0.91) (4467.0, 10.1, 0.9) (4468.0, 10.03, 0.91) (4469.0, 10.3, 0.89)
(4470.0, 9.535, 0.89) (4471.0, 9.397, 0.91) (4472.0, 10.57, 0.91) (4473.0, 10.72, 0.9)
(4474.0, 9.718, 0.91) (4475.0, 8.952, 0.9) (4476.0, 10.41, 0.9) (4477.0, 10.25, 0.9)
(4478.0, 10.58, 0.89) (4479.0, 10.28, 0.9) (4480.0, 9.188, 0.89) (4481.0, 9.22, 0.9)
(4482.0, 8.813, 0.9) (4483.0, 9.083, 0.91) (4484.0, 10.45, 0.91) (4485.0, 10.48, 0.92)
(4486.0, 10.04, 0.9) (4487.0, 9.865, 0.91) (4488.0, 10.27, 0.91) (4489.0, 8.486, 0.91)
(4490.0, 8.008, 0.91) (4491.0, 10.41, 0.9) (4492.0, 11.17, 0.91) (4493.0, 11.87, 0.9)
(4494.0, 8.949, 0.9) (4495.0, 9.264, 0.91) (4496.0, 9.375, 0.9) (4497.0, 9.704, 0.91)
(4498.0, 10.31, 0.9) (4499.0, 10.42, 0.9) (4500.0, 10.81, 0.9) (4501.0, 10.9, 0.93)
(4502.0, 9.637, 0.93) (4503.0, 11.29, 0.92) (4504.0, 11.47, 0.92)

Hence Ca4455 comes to 2.4 angstroms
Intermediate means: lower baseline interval 8.63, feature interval 8.11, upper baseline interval 9.73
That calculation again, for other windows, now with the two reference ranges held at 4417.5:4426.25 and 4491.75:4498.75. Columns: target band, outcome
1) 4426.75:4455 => 1.5 angstroms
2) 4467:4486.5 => -0.8 angstroms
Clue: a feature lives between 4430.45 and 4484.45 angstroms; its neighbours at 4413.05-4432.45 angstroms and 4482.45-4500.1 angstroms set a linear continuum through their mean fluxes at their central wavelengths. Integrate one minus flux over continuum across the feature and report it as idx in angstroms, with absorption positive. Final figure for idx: 2.3 angstroms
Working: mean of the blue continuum 7.77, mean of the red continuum 9.92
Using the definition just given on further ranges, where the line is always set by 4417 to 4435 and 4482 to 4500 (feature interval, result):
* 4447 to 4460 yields 1.98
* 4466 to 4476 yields -0.62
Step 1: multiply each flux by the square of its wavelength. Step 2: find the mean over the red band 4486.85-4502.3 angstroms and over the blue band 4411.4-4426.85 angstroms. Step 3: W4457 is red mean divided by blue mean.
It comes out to 1.33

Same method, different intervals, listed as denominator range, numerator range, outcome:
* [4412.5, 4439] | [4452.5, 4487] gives 1.19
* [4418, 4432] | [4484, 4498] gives 1.31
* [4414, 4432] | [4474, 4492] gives 1.30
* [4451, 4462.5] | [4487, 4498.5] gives 1.47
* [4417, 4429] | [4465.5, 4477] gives 1.30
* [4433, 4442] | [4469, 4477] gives 1.37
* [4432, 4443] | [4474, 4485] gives 1.32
